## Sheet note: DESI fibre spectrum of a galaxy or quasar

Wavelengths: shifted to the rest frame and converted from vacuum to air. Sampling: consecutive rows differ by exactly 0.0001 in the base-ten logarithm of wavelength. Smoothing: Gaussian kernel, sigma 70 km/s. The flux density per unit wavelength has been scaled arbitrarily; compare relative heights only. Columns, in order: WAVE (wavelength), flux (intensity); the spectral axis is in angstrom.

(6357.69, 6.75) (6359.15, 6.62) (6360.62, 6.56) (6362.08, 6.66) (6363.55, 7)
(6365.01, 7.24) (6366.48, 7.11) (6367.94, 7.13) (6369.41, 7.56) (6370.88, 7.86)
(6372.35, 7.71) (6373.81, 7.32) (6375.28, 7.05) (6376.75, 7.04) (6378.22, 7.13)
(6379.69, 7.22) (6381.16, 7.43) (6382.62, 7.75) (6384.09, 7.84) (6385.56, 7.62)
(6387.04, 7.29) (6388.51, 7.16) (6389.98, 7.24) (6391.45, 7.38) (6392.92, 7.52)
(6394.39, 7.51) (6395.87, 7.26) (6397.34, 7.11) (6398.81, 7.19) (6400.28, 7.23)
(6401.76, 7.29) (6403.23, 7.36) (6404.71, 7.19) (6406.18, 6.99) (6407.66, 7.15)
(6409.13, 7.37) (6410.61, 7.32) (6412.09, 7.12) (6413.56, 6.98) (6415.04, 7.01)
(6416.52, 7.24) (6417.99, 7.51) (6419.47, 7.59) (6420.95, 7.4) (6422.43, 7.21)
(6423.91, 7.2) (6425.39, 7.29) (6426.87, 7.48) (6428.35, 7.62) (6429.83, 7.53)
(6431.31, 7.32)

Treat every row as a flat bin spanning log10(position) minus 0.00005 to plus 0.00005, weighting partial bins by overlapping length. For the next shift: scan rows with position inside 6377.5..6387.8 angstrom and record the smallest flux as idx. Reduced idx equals 7.13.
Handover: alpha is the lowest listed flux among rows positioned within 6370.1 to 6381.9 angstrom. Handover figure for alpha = 7.04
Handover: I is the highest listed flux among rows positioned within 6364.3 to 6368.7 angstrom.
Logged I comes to 7.24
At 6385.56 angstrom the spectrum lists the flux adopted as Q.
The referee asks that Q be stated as 7.62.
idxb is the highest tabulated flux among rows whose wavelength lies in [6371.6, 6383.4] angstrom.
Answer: 7.75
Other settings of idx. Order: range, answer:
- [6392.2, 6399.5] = 7.11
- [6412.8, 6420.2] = 6.98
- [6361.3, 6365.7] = 6.66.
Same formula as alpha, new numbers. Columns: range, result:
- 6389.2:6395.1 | 7.24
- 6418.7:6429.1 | 7.2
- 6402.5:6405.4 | 7.19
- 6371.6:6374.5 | 7.32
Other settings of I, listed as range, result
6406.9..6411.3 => 7.37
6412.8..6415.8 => 7.01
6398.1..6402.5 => 7.29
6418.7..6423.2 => 7.59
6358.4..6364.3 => 7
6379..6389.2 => 7.84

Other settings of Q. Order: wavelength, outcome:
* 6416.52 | 7.24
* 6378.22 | 7.13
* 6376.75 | 7.04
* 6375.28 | 7.05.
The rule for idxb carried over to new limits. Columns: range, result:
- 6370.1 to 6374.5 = 7.86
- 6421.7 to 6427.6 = 7.48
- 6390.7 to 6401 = 7.52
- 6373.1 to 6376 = 7.32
